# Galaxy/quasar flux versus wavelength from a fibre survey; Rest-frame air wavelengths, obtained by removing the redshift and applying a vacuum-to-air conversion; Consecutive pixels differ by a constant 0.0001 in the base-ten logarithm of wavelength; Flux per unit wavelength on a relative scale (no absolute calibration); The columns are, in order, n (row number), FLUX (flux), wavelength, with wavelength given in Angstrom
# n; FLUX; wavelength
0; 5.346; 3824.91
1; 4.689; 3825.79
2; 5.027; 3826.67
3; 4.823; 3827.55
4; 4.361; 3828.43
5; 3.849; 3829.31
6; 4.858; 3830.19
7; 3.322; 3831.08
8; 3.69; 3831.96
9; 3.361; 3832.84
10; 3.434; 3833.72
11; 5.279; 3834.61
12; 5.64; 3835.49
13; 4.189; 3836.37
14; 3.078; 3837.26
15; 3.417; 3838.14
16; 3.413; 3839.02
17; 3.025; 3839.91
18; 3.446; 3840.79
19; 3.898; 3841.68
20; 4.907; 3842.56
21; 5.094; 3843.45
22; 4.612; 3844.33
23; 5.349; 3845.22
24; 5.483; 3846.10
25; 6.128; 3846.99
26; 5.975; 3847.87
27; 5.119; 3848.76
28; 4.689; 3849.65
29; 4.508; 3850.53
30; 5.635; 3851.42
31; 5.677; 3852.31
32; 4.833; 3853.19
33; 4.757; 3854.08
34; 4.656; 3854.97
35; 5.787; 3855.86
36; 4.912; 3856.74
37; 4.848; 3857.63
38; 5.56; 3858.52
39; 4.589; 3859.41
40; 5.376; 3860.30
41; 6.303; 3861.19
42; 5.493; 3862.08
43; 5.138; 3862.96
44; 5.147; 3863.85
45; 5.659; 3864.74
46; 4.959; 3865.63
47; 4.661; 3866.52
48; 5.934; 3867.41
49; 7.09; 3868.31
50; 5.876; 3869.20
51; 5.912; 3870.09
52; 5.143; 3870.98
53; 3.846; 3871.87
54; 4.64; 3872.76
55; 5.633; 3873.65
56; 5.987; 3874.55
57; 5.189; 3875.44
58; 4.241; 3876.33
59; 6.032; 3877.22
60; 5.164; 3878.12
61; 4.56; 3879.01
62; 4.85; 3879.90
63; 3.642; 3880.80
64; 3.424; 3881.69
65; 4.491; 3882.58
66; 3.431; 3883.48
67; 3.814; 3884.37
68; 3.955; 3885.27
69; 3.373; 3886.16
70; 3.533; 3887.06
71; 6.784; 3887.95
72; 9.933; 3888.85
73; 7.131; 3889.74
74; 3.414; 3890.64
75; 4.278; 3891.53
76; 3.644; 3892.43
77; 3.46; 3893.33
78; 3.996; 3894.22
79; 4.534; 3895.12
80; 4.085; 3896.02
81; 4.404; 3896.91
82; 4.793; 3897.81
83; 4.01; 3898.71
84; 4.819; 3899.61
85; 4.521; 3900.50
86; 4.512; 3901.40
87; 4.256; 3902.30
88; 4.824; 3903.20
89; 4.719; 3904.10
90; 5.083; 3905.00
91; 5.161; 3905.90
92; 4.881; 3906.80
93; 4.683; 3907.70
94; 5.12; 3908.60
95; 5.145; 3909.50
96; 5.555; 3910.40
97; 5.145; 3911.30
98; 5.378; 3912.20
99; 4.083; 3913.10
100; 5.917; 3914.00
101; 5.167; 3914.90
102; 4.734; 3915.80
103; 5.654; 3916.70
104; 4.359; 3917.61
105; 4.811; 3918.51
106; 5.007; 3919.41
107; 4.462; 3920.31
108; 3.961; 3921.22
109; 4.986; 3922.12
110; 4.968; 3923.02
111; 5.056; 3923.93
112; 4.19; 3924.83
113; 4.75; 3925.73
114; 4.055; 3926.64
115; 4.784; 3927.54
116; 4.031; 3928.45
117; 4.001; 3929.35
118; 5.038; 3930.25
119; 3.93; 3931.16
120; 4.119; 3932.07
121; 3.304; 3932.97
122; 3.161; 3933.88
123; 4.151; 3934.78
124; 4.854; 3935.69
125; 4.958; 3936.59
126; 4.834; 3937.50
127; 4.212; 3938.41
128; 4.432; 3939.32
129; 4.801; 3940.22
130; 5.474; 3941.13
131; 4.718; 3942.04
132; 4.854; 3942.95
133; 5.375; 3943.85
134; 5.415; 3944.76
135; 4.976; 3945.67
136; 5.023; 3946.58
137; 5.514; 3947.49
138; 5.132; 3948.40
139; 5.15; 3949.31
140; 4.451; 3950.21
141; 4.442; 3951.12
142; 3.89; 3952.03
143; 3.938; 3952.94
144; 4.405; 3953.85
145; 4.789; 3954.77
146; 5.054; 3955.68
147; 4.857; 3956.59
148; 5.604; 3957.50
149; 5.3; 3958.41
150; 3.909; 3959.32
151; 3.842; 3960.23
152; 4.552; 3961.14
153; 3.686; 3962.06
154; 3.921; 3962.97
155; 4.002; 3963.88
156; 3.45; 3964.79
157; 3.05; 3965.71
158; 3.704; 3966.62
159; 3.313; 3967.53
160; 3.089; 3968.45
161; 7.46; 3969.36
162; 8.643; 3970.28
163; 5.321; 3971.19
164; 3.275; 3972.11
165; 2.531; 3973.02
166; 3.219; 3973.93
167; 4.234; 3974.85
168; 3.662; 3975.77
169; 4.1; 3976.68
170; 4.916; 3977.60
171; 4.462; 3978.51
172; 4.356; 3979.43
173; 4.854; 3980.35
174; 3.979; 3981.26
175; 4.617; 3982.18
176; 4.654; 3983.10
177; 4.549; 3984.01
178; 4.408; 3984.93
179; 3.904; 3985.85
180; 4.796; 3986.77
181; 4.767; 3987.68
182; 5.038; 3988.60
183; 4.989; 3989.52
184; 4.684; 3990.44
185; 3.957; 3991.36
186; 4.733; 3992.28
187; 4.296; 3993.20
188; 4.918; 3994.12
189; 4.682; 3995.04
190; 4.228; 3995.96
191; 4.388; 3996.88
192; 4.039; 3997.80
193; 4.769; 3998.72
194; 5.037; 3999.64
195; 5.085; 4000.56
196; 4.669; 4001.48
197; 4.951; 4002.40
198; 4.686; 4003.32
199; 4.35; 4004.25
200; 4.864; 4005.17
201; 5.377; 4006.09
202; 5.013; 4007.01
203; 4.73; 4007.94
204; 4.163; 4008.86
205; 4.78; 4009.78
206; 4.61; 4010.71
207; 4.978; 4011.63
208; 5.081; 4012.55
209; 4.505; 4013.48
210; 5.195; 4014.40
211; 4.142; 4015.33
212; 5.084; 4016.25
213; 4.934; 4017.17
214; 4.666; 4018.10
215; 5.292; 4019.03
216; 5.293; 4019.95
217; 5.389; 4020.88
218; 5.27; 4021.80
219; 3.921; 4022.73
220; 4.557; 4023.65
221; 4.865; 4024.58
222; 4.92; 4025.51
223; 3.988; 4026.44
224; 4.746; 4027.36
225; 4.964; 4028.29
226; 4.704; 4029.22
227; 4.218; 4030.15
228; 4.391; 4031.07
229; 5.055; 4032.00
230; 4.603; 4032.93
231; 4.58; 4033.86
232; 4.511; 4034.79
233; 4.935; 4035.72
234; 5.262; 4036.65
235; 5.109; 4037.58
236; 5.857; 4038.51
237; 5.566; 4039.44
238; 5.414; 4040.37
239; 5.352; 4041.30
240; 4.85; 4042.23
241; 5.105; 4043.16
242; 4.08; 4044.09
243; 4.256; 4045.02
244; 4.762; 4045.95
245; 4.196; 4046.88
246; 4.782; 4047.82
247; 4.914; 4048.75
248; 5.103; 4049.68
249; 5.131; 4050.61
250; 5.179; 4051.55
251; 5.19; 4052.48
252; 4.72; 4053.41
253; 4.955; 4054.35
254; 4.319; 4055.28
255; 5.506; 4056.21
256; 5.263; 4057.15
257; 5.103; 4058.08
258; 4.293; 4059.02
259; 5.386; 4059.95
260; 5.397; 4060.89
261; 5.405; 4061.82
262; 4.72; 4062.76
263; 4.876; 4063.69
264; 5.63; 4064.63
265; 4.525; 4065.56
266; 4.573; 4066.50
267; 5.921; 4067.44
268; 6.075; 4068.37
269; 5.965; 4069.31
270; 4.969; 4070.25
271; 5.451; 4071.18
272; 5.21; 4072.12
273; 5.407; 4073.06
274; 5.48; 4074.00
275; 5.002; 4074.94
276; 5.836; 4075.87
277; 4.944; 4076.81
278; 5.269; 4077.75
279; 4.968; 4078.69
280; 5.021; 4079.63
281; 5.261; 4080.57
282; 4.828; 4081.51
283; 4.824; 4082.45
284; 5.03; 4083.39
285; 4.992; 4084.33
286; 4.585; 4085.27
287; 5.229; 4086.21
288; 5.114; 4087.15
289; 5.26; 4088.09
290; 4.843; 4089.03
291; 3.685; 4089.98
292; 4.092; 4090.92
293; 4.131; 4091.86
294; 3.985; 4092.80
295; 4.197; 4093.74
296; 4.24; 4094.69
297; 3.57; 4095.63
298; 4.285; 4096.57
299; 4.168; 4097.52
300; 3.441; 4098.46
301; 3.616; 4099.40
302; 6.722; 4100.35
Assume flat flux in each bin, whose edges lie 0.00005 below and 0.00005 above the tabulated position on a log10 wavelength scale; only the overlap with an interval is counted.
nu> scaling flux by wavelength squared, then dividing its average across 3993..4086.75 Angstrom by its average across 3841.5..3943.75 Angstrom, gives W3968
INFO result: 1.09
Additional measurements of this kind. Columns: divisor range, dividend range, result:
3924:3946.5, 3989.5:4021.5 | 1.09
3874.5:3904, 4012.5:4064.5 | 1.14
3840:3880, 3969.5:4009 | 0.95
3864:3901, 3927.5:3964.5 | 0.97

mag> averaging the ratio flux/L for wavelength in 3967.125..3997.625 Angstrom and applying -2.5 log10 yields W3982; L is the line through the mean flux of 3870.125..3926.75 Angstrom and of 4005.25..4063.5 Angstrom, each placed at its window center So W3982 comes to 0.08 mag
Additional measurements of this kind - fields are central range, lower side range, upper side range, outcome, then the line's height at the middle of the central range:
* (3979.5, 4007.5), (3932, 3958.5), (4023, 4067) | 0.036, 4.79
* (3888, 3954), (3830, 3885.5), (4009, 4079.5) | 0.028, 4.87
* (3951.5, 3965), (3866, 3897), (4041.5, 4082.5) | 0.137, 4.95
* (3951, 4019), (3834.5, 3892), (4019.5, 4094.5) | 0.094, 4.95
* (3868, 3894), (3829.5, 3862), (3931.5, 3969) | -0.065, 4.61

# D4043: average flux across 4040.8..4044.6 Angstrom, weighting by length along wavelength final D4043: 4.85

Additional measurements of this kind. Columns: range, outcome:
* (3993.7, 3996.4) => 4.61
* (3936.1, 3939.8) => 4.62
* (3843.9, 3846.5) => 5.15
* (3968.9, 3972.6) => 6.13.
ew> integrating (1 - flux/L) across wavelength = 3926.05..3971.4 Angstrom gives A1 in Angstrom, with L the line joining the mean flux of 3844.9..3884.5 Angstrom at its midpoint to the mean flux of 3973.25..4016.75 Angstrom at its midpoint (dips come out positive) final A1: 1.8 Angstrom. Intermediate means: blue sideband 5.12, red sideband 4.58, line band 4.58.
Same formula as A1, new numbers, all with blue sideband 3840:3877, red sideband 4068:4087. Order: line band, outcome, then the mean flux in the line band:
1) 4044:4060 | 1.1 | 4.85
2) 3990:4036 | 4.3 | 4.71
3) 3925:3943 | 2.7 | 4.41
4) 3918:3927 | 1.0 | 4.63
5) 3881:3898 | 2.1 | 4.54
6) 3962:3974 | 2.2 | 4.24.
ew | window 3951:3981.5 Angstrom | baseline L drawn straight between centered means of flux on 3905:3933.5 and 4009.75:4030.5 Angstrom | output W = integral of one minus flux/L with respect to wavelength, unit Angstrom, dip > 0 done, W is 2.6 Angstrom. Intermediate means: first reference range 4.72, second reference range 4.79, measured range 4.35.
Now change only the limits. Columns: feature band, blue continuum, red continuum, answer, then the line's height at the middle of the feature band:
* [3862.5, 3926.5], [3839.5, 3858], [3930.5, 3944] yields -2.4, 4.69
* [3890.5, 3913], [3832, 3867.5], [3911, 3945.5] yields 0.6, 4.72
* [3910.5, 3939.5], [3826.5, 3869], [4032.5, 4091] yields 1.8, 4.9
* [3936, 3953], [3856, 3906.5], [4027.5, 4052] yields 0.2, 4.9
